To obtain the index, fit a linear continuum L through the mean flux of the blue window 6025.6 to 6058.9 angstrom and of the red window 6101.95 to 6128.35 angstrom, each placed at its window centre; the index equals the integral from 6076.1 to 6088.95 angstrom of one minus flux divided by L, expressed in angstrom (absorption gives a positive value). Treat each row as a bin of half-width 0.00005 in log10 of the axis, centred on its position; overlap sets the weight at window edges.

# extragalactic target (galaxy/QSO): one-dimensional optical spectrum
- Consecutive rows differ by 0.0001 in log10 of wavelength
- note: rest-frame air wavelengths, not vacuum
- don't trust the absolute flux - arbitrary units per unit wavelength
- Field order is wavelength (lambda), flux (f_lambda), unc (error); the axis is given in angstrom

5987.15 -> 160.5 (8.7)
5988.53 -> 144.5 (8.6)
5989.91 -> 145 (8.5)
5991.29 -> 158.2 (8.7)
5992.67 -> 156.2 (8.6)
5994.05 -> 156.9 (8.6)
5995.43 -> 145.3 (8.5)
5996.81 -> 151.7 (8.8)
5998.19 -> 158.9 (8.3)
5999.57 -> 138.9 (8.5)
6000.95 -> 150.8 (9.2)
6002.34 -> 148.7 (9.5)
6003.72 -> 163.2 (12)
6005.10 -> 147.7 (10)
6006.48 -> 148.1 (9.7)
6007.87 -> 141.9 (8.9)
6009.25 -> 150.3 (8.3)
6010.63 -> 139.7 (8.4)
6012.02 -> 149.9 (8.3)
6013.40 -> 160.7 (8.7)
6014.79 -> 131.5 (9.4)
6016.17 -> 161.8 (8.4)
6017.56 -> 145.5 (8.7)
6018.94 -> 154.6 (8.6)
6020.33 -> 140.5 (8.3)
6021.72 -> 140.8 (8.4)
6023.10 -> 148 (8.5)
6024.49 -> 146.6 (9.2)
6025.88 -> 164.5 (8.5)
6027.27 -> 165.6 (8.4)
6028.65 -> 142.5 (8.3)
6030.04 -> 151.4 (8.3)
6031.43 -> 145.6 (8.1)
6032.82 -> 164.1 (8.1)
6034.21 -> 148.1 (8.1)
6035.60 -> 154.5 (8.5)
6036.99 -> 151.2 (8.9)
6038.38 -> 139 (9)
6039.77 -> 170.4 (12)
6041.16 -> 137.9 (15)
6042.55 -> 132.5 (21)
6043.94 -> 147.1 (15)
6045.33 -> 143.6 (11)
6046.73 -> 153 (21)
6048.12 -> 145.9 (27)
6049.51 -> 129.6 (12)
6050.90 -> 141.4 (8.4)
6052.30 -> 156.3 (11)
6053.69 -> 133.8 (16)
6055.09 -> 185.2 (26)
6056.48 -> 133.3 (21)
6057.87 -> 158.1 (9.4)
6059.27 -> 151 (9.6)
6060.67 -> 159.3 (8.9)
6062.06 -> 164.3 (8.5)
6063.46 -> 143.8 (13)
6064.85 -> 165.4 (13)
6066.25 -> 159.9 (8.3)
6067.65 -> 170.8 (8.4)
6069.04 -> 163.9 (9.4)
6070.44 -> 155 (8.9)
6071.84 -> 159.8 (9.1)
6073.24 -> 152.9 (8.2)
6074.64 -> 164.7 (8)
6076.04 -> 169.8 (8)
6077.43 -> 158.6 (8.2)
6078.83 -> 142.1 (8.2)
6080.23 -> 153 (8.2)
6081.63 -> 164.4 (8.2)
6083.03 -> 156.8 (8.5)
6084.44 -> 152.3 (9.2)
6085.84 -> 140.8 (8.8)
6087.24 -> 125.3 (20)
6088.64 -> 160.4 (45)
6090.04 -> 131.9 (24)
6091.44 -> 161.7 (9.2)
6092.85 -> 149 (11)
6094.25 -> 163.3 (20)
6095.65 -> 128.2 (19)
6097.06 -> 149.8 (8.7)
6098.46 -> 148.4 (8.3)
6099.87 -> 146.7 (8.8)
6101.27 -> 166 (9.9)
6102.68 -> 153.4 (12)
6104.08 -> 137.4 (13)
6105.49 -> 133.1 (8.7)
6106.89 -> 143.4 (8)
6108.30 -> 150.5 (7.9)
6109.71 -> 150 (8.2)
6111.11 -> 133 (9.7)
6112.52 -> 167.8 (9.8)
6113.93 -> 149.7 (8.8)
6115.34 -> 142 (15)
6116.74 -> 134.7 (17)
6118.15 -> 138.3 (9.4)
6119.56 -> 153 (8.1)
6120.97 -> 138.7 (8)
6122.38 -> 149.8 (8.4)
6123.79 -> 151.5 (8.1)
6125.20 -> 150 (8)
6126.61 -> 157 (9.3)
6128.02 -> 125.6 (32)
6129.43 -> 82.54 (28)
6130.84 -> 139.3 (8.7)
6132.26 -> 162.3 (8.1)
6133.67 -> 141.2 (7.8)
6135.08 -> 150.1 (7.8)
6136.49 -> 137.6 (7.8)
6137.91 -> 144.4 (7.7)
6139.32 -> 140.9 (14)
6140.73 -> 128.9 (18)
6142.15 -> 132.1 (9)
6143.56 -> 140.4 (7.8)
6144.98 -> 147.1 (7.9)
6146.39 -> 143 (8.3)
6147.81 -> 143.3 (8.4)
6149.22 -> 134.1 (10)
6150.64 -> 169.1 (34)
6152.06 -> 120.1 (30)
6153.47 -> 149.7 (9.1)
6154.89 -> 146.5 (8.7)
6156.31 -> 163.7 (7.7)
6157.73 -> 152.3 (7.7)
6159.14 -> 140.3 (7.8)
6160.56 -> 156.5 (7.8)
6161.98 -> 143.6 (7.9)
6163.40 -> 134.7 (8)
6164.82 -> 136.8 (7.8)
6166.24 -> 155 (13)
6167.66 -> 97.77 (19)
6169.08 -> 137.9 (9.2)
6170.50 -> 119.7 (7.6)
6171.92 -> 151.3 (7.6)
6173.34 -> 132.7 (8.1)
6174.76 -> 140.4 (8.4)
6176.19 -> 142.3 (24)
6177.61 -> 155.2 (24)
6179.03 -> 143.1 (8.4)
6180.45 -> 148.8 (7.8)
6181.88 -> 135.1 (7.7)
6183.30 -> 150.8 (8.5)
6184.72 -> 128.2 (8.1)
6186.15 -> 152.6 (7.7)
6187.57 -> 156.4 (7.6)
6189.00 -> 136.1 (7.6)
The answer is -0.3 angstrom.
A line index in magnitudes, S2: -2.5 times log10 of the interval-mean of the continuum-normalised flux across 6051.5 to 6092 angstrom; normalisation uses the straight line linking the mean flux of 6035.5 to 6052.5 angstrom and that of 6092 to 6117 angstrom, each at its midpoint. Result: -0.06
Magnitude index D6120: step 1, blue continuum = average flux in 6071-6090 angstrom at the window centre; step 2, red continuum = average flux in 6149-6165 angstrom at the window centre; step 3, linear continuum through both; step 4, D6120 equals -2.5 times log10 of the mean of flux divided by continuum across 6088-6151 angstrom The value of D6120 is 0.04 mag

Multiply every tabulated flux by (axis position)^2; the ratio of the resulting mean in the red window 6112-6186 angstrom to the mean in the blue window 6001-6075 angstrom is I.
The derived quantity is 1.0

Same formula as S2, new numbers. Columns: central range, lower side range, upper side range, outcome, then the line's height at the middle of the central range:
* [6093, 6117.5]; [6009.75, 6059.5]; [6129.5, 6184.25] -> -0.02 mag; 145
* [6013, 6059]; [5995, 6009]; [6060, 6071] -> 0.04 mag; 155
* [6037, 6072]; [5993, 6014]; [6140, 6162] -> -0.03 mag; 148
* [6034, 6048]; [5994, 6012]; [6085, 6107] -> 0.00 mag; 148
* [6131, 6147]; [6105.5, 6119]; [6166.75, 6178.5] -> -0.01 mag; 141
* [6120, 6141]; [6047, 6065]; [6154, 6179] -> 0.03 mag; 145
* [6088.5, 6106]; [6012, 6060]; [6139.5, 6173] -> -0.02 mag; 145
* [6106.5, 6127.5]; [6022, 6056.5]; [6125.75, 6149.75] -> -0.05 mag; 141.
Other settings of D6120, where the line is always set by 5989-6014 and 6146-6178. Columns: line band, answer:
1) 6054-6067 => -0.069 mag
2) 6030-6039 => -0.013 mag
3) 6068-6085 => -0.083 mag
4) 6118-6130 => 0.037 mag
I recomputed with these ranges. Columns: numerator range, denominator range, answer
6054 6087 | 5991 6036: 1.06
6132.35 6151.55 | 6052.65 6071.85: 0.93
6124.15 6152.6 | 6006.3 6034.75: 0.97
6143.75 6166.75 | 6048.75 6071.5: 0.97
